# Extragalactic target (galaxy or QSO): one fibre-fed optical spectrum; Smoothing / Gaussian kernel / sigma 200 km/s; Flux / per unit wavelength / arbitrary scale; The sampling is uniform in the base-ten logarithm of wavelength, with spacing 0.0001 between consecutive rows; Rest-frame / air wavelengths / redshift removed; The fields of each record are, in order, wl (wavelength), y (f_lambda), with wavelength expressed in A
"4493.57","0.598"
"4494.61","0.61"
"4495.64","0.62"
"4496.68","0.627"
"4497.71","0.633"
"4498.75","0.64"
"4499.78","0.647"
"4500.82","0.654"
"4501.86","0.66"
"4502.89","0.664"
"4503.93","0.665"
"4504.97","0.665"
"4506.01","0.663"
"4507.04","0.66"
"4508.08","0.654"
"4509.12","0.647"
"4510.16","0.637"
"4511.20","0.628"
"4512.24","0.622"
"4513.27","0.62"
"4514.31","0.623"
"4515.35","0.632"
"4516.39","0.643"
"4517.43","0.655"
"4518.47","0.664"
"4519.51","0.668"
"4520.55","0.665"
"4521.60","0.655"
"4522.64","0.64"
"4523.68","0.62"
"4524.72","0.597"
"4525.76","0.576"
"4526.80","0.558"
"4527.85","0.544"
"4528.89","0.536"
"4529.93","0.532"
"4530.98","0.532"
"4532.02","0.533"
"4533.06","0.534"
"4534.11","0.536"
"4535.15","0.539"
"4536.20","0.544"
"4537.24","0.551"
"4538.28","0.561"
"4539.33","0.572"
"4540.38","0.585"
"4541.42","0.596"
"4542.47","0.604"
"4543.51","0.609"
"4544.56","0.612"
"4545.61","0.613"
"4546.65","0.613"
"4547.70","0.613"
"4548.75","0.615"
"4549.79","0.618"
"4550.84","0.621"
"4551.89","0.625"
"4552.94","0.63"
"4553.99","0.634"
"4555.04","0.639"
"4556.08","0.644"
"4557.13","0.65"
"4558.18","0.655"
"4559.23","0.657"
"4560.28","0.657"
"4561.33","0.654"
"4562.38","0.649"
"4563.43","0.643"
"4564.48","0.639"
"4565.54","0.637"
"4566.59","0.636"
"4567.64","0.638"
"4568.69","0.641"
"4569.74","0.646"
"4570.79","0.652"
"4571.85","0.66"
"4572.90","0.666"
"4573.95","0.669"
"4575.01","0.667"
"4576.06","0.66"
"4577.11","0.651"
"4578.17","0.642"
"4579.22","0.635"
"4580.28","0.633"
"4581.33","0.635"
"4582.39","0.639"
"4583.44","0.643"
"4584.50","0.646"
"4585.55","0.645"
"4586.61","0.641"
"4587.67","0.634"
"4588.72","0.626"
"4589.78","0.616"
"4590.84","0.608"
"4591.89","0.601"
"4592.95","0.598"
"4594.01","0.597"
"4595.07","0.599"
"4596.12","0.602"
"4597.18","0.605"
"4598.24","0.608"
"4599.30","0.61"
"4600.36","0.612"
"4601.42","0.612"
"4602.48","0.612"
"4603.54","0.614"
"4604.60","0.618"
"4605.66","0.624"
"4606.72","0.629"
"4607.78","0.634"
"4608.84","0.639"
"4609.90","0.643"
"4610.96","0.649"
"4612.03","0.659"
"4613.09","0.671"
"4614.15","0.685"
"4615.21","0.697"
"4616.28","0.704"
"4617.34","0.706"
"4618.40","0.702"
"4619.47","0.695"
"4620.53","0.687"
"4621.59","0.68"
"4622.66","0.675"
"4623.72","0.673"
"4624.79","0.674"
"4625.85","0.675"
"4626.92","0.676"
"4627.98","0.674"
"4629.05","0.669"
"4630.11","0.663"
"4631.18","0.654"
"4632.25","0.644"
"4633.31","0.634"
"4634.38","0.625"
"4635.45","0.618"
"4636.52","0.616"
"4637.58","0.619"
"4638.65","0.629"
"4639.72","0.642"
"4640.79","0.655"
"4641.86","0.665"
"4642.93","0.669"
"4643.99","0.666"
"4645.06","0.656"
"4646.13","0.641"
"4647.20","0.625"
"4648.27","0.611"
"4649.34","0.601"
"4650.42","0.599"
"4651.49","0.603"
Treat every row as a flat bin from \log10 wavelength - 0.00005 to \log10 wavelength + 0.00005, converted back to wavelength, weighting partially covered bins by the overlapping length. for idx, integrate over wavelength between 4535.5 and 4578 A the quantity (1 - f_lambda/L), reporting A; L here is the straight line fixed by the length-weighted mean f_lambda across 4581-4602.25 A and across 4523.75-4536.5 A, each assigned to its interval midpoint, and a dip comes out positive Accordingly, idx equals -3.6 A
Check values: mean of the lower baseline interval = 0.549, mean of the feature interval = 0.628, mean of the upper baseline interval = 0.618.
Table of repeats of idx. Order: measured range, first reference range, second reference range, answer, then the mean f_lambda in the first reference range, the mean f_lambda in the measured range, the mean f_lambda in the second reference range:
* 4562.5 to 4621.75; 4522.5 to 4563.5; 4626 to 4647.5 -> -1.68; 0.598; 0.642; 0.648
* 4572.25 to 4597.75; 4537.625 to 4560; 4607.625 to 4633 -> 0.53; 0.618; 0.632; 0.672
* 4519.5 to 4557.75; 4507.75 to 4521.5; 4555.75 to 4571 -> 3.00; 0.643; 0.594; 0.646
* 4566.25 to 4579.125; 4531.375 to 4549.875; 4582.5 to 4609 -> -1.06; 0.58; 0.652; 0.619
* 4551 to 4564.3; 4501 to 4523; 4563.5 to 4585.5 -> 0.07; 0.649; 0.644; 0.647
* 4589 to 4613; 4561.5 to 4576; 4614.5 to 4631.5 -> 1.80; 0.65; 0.619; 0.682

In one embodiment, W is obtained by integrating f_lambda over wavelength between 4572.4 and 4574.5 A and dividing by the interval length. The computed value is 0.666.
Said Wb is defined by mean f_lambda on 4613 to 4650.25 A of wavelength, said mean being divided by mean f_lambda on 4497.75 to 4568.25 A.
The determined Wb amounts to 1.06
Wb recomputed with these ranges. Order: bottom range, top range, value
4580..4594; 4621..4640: 1.04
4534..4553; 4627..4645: 1.09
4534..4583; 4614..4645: 1.06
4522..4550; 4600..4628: 1.14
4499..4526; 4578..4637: 1.00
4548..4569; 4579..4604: 0.97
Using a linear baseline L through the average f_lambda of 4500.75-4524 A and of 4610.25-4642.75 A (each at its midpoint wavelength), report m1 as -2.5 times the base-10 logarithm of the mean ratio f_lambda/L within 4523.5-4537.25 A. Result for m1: 0.18 mag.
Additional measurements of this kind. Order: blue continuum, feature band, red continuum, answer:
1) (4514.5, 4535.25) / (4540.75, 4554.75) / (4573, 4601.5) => -0.016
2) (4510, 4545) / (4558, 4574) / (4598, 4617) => -0.056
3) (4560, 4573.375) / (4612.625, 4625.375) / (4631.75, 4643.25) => -0.078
